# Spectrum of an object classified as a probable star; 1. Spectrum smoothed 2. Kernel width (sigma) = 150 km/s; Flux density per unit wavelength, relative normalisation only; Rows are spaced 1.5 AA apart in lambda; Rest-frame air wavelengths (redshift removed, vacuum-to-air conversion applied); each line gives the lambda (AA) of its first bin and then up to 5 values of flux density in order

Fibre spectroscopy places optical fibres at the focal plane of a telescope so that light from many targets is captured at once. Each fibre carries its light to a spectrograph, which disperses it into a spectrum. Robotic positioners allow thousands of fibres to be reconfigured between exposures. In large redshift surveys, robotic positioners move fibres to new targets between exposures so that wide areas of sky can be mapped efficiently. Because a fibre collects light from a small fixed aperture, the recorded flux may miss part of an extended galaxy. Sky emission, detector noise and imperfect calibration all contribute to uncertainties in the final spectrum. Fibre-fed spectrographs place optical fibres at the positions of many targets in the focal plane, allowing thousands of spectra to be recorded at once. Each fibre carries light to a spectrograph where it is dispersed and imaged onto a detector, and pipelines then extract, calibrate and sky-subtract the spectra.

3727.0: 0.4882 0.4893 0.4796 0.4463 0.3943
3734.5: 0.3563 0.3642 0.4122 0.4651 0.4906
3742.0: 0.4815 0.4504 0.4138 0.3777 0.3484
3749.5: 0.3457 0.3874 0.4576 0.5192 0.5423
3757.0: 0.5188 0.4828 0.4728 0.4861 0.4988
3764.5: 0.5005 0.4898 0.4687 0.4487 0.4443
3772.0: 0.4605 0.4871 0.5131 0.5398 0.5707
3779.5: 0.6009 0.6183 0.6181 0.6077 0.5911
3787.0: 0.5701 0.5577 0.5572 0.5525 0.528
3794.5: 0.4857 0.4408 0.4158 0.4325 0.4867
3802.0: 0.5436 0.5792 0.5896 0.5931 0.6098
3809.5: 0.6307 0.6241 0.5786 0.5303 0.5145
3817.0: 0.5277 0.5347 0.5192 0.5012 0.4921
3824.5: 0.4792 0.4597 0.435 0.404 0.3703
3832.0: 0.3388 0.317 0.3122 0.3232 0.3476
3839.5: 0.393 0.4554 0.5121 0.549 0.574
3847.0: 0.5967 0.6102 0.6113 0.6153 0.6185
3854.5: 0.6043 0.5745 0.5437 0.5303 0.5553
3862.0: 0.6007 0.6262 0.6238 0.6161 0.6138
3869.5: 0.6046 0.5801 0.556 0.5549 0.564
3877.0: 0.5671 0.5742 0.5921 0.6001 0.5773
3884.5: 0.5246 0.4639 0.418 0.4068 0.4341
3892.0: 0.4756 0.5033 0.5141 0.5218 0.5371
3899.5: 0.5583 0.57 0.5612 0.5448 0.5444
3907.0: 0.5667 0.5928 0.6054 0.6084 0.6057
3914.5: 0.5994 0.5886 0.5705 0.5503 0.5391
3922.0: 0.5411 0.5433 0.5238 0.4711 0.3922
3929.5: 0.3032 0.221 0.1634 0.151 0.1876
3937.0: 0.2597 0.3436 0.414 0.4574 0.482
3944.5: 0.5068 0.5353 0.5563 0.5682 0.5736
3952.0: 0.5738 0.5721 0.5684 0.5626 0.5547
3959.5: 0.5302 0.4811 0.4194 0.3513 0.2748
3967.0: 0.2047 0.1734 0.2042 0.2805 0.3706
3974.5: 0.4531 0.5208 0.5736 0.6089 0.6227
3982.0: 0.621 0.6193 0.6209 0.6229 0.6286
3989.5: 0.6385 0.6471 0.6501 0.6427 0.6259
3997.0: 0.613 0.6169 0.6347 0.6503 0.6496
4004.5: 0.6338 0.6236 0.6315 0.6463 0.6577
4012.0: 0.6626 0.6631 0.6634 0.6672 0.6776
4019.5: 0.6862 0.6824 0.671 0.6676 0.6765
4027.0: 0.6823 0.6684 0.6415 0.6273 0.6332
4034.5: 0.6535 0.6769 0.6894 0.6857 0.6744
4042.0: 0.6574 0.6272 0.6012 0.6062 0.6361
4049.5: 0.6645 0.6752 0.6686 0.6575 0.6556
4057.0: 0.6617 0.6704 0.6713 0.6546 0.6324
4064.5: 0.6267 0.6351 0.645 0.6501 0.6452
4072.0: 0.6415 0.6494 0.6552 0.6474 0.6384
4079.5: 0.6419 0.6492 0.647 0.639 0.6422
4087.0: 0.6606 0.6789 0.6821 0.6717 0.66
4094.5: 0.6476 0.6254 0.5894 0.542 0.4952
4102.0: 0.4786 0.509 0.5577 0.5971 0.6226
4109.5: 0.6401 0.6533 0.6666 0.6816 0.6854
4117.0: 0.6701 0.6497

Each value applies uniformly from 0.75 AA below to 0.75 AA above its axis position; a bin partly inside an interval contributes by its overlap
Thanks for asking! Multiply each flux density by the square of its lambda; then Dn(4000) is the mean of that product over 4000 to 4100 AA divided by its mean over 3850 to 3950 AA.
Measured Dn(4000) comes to 1.37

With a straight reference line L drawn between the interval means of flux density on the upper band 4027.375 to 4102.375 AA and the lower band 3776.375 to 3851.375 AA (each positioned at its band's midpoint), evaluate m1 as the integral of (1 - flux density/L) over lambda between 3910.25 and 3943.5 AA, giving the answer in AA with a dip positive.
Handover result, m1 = 7.90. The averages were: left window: 0.513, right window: 0.643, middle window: 0.435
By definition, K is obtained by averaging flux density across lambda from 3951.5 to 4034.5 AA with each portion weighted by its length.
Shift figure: 0.574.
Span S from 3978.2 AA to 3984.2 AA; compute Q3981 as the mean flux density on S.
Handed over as 0.618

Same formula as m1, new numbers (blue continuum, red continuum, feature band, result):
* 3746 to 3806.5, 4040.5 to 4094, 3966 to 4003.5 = 4.5 AA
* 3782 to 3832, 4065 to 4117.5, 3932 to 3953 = 5.7 AA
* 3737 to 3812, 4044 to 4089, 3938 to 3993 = 9.4 AA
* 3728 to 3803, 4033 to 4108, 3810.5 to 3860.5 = 2.2 AA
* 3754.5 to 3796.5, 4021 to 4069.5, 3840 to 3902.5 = 1.8 AA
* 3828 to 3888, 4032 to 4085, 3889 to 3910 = 0.8 AA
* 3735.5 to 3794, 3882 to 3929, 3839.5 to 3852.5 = -1.1 AA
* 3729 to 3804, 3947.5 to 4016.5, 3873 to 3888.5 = -0.6 AA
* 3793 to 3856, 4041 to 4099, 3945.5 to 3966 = 2.4 AA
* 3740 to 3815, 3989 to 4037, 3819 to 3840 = 5.2 AA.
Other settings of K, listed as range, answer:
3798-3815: 0.561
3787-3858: 0.508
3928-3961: 0.433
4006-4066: 0.657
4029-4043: 0.659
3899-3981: 0.467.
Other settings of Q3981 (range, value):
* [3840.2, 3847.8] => 0.537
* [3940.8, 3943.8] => 0.471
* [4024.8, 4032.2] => 0.659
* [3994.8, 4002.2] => 0.628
